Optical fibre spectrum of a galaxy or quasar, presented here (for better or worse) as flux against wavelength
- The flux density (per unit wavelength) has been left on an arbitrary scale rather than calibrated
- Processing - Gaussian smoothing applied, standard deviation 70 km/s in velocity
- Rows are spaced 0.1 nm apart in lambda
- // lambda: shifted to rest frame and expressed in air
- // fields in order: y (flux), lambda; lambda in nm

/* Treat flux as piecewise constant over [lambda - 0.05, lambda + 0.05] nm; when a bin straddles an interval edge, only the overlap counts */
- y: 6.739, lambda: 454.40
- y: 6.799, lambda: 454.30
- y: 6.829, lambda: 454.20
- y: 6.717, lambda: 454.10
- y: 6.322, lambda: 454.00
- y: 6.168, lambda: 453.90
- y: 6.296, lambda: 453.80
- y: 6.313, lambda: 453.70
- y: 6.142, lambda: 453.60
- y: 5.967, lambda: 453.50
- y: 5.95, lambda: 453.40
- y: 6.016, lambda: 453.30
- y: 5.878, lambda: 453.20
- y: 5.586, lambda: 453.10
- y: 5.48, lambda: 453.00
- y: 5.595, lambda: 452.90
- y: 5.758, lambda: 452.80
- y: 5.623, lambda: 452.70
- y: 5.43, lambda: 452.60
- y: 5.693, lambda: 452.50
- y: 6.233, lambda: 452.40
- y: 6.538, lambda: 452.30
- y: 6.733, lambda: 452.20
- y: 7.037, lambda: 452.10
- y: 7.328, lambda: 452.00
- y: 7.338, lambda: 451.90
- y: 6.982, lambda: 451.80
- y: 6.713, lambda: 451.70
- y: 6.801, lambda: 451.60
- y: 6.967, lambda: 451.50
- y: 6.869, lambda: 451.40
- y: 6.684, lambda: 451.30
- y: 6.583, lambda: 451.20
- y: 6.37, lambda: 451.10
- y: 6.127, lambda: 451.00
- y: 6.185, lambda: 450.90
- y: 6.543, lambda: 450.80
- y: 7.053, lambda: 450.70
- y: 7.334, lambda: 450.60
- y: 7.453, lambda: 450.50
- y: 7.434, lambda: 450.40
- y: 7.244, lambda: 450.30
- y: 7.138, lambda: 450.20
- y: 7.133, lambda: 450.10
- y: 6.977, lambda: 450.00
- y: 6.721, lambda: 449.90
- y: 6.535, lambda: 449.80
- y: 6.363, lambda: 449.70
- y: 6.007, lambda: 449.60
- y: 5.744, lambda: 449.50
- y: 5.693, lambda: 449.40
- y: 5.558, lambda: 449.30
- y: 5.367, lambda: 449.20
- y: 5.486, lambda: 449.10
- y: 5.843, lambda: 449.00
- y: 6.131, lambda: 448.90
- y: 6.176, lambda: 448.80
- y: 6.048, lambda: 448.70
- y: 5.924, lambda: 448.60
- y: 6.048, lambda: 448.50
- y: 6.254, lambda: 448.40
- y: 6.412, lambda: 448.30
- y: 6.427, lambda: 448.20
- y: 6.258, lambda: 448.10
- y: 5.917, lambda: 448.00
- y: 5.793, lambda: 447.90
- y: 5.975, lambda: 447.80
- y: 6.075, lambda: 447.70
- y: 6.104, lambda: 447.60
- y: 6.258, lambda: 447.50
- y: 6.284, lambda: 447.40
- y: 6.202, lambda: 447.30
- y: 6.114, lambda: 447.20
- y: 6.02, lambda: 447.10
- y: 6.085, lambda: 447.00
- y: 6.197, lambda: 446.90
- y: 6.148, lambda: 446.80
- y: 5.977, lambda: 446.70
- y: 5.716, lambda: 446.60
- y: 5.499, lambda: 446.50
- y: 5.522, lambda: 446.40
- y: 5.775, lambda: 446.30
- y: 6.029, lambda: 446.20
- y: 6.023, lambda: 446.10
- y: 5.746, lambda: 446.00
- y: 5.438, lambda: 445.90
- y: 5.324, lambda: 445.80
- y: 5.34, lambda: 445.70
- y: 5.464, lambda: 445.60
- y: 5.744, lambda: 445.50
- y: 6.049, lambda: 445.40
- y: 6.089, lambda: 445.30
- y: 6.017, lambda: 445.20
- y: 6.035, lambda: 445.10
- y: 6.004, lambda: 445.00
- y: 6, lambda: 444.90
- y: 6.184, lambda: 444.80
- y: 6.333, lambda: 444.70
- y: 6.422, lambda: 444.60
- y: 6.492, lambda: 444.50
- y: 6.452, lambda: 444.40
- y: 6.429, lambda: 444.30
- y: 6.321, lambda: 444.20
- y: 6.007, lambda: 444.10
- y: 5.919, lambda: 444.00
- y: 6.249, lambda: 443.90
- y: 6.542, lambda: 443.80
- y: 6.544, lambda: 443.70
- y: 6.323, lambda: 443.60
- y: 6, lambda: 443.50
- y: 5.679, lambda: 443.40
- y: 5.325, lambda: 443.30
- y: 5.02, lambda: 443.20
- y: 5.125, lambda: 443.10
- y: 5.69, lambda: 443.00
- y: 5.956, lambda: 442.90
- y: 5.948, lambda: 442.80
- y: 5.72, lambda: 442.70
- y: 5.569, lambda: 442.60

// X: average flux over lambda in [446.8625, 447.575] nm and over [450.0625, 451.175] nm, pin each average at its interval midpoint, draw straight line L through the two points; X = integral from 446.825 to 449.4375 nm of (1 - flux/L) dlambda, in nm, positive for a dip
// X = 0.13 nm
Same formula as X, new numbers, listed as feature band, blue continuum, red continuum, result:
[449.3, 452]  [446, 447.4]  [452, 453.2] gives -0.323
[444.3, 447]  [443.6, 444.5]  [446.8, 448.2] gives 0.125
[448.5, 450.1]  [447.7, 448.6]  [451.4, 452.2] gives 0.082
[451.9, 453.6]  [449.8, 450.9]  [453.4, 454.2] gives 0.112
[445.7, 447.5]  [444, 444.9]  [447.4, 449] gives 0.089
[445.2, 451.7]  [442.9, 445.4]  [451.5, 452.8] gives 0.109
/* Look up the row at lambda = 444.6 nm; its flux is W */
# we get 6.422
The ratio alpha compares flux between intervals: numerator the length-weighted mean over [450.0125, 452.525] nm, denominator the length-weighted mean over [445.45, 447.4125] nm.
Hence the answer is 1.17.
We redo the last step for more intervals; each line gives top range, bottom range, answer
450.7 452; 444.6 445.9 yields 1.14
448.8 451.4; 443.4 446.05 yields 1.07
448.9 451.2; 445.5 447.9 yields 1.10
